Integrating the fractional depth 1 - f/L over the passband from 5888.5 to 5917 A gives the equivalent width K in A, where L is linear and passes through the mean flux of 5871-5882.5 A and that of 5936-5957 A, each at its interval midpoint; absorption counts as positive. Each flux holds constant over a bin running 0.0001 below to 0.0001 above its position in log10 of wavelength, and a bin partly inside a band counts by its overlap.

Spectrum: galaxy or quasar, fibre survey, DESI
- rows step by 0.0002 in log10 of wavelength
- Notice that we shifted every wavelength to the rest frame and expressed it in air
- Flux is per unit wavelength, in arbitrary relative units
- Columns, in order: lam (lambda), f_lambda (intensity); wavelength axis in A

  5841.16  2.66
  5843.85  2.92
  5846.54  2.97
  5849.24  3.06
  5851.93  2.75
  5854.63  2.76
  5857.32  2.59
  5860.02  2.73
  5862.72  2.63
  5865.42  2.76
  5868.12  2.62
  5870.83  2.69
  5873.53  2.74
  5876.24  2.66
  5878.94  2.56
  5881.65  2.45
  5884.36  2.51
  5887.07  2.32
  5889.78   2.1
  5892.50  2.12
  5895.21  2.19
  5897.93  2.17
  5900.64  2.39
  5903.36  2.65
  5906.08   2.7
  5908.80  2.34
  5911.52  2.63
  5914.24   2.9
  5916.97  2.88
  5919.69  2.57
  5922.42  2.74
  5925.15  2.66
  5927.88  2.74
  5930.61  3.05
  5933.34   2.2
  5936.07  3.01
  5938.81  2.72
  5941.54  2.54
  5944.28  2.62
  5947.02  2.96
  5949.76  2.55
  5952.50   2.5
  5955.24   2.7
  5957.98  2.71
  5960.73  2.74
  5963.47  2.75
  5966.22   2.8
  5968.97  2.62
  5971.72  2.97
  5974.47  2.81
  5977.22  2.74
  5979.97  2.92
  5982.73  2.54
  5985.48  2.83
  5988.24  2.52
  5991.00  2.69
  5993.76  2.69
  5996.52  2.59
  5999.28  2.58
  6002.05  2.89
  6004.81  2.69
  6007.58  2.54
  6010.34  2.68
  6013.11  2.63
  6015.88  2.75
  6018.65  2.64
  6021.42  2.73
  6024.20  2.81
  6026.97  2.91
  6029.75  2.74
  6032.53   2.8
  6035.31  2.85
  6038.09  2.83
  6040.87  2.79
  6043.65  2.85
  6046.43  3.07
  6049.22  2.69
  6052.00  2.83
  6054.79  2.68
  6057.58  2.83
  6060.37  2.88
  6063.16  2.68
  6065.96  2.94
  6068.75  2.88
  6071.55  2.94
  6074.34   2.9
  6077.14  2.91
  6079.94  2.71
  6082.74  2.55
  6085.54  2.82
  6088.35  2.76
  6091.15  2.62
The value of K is 2.2 A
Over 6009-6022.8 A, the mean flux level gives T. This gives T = 2.69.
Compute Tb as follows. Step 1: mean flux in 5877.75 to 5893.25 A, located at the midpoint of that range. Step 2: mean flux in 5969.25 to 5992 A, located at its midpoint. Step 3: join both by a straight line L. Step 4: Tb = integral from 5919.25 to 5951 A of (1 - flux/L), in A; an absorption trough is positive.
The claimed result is -1.8 A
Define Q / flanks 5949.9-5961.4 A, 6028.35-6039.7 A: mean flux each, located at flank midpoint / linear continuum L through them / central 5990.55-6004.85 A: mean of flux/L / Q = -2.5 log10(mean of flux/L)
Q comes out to 0.02 mag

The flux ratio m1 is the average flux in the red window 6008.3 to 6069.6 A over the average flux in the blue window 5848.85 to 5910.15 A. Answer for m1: 1.1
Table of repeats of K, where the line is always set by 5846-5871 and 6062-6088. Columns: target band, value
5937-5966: 0.9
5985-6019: 1.5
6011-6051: 0.1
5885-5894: 1.8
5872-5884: 0.7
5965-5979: 0.0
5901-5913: 0.9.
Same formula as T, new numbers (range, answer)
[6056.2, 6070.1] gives 2.84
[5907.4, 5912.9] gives 2.49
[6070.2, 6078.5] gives 2.92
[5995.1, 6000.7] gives 2.59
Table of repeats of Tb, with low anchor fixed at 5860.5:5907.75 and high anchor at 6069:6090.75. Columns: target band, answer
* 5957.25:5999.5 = -1.39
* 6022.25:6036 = -0.51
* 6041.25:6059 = -0.49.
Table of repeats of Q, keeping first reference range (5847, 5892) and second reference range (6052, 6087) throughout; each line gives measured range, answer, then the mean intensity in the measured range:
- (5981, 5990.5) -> 0.03 mag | 2.64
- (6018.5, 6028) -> -0.01 mag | 2.78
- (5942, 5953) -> 0.01 mag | 2.66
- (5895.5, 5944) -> 0.01 mag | 2.63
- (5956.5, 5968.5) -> -0.01 mag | 2.74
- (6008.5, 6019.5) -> 0.03 mag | 2.67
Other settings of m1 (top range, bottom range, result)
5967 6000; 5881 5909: 1.15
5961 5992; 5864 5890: 1.07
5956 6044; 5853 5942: 1.06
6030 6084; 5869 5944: 1.10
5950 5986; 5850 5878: 1.01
